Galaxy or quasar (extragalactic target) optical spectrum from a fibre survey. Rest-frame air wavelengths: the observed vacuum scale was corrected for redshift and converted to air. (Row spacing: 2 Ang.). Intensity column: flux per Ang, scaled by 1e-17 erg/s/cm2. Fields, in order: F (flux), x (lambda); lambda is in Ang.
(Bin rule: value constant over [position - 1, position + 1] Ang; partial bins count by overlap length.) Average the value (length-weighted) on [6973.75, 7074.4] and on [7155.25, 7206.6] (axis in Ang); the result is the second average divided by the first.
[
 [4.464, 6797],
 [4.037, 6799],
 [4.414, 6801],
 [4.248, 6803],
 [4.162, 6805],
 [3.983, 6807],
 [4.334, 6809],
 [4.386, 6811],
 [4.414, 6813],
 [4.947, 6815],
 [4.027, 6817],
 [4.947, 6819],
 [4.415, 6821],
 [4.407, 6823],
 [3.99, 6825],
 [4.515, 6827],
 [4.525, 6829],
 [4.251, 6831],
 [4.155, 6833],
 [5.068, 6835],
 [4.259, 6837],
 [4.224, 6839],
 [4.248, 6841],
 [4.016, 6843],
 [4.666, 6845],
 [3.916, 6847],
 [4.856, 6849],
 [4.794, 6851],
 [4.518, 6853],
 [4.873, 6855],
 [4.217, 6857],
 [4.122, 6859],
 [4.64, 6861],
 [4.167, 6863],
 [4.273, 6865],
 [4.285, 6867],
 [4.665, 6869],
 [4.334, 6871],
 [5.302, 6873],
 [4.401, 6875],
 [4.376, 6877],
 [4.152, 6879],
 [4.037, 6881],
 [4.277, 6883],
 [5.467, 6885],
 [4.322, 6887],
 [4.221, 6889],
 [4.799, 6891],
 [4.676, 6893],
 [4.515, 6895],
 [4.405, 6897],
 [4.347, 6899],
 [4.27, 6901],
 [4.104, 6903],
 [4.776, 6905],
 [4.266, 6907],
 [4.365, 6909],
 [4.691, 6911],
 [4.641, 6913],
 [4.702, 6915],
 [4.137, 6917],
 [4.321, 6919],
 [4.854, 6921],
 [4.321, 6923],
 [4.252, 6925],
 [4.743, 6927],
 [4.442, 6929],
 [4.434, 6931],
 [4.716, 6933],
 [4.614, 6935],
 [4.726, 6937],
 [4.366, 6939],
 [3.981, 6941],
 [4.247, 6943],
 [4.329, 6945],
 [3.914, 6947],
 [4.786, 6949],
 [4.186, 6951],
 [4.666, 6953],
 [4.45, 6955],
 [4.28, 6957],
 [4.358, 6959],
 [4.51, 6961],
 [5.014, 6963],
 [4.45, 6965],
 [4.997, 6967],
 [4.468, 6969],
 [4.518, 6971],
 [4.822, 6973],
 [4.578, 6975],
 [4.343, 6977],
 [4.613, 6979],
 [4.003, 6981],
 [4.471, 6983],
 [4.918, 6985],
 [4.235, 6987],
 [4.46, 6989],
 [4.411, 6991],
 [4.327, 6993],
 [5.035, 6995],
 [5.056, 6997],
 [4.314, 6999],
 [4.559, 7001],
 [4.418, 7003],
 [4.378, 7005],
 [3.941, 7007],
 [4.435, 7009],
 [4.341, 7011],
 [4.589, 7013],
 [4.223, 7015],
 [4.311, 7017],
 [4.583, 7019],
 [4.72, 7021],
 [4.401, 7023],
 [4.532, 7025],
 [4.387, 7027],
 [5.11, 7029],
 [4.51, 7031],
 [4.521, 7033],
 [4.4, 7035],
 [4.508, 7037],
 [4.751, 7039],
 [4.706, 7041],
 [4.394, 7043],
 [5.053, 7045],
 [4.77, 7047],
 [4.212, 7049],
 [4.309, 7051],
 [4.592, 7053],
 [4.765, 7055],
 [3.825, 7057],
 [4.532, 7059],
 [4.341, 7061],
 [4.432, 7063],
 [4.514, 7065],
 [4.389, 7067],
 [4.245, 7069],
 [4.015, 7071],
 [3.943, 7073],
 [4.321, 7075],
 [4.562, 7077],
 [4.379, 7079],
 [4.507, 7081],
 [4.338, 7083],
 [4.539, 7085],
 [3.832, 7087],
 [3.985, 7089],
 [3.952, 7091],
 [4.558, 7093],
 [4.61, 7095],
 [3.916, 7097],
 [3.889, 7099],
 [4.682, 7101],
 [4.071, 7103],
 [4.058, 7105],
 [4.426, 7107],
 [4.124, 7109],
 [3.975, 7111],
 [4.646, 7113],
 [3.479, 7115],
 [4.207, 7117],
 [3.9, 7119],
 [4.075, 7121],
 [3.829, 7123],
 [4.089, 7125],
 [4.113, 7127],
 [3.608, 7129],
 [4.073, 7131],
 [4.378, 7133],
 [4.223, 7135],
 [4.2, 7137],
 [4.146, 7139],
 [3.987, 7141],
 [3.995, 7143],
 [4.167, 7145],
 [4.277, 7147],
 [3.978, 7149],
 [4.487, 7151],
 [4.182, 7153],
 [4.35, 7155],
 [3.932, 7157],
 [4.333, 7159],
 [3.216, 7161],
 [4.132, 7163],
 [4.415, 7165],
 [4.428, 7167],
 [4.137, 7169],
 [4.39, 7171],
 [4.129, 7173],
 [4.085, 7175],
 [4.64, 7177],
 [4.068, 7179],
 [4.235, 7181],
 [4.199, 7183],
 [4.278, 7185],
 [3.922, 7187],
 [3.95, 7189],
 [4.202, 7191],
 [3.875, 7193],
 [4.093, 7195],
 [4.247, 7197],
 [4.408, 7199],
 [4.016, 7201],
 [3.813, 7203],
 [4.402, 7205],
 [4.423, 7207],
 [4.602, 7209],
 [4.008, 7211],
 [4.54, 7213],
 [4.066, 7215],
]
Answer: 0.9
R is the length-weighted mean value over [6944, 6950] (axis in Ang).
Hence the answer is 4.34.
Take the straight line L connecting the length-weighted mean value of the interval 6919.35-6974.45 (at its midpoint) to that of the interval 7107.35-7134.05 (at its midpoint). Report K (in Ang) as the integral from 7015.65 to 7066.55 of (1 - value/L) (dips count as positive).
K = -3.23 Ang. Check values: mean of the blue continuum 4.5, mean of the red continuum 4.05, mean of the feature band 4.52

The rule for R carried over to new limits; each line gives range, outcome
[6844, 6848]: 4.29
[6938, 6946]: 4.23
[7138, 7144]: 4.04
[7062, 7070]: 4.4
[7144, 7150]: 4.14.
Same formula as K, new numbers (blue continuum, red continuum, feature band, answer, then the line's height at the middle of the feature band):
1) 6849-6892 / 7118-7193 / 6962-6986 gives -1.3 Ang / 4.36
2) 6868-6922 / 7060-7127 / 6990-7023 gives -1.1 Ang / 4.33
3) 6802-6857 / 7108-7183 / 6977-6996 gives -1.0 Ang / 4.27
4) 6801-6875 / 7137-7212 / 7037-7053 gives -1.2 Ang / 4.26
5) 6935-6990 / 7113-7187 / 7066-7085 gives -0.2 Ang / 4.26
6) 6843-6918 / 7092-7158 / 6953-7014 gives -2.6 Ang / 4.33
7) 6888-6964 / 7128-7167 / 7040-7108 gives -1.8 Ang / 4.23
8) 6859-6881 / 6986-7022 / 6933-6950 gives 0.2 Ang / 4.45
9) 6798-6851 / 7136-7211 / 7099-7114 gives -0.2 Ang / 4.21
